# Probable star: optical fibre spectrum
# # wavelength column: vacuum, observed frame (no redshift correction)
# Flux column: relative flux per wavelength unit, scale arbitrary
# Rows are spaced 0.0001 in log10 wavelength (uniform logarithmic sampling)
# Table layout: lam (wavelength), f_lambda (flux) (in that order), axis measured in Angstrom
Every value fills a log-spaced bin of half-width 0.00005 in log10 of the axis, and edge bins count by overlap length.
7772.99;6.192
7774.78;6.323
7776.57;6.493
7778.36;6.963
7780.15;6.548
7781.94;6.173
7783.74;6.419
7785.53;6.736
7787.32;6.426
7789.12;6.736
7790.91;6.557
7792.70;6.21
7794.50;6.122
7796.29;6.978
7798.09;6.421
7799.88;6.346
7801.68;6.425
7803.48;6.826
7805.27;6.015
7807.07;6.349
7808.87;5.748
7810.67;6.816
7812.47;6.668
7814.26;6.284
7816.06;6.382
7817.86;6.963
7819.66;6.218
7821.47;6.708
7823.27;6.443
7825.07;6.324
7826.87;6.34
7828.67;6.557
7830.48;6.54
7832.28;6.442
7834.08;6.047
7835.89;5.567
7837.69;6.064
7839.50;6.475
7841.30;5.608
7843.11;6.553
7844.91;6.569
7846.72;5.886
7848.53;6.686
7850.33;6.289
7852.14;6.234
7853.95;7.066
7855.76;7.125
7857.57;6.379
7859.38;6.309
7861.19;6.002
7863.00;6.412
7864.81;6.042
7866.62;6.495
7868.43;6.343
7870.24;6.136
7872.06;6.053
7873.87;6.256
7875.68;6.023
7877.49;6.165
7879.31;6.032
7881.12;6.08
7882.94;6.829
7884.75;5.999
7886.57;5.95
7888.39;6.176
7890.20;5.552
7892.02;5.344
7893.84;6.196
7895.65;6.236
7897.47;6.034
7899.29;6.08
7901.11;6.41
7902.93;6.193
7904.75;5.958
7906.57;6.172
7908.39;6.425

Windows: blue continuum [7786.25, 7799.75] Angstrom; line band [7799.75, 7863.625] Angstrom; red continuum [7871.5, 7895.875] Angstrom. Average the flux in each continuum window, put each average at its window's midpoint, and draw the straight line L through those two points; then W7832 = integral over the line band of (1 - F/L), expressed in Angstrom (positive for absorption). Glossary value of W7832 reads -0.75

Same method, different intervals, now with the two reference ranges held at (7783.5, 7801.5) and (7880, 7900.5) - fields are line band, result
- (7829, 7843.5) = 0.3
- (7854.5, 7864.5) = -0.4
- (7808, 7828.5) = -0.2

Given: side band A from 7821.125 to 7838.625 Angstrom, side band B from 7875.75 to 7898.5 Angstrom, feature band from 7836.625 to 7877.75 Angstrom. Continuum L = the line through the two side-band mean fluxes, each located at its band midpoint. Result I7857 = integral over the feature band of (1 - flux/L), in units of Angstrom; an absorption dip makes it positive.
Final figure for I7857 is -0.9 Angstrom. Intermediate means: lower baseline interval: 6.29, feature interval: 6.31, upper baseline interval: 6.05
